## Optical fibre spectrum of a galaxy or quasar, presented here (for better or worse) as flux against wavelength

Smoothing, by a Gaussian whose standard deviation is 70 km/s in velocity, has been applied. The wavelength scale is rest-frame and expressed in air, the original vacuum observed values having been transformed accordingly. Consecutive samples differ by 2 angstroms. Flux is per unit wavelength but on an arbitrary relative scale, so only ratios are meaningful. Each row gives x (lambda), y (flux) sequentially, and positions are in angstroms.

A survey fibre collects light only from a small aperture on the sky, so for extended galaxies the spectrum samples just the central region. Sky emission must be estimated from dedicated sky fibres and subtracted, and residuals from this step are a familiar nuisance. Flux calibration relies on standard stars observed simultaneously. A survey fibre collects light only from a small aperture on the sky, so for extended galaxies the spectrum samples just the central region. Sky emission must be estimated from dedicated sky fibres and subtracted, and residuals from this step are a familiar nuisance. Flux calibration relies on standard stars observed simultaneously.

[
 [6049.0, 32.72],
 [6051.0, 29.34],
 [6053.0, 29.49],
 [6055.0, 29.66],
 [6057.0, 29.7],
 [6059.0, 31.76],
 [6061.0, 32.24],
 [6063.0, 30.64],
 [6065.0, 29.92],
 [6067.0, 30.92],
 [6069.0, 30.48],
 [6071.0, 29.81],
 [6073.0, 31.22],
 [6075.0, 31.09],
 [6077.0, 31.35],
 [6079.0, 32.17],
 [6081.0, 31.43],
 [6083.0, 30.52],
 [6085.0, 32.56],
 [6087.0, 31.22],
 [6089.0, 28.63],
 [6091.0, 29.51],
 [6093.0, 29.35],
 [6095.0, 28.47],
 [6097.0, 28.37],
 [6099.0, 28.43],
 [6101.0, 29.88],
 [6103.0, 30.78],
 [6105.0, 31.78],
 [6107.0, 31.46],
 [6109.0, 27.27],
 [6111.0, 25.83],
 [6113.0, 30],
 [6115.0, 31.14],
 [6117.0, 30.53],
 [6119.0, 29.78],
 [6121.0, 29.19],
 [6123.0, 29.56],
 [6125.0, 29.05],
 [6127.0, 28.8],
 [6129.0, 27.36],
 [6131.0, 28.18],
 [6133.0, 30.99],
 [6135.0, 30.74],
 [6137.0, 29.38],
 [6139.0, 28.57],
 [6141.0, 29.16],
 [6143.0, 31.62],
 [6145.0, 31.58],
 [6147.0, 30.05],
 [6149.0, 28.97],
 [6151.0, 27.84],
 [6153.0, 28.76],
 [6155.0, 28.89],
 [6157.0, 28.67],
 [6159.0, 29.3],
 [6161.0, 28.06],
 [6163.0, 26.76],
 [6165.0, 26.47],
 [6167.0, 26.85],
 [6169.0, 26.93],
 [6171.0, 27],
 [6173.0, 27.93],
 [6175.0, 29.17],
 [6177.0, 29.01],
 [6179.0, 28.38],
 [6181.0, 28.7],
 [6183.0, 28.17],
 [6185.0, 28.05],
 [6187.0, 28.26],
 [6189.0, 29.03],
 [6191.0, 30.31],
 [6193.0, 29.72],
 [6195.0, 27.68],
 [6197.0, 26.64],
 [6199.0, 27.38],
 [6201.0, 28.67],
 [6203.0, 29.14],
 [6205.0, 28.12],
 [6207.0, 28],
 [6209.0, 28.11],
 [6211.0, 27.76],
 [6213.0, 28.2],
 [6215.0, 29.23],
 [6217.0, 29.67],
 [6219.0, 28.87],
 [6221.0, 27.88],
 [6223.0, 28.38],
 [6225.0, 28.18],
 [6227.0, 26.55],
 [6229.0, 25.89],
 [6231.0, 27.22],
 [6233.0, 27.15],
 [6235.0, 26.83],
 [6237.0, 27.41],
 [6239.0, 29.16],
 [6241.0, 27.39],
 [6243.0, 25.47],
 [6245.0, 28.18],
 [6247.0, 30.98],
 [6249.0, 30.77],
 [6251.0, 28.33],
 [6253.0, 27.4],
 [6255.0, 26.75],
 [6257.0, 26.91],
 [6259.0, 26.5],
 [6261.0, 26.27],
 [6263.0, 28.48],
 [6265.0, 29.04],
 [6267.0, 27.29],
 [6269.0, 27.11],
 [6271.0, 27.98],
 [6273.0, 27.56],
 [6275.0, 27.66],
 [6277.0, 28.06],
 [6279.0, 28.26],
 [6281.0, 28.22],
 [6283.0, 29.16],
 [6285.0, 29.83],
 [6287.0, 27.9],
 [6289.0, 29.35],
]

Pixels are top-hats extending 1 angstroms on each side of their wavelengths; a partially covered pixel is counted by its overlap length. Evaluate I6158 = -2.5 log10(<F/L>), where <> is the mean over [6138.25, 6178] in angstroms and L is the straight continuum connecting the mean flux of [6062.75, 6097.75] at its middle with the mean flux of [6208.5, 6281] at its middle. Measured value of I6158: 0.02 mag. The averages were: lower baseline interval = 30.4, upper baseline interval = 27.9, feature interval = 28.6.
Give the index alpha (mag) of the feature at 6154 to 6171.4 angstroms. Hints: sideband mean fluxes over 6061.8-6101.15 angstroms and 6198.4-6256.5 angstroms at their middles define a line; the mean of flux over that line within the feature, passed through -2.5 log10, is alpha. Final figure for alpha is 0.052 mag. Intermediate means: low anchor 30.3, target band 27.7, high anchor 28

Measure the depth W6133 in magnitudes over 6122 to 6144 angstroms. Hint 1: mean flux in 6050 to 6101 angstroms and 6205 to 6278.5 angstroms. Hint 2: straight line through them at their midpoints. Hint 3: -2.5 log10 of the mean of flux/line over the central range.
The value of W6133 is 0.00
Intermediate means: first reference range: 30.3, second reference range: 27.9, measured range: 29.4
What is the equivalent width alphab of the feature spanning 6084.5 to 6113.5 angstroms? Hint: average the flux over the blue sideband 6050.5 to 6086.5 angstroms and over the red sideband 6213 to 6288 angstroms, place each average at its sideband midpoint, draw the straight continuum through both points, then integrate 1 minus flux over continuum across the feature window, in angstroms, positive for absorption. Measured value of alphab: 0.8 angstroms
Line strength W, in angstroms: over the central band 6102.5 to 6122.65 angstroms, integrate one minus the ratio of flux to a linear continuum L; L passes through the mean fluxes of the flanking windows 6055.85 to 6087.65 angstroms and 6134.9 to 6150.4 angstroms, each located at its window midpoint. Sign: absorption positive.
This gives 0.4 angstroms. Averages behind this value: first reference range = 31.1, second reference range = 29.9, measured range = 29.7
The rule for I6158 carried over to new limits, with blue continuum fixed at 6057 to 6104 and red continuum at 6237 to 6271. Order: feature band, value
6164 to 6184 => 0.05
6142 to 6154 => -0.01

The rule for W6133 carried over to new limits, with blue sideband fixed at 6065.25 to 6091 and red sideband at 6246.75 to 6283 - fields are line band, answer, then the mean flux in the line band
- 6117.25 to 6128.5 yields 0.03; 29.3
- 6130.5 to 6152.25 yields 0.00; 29.8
